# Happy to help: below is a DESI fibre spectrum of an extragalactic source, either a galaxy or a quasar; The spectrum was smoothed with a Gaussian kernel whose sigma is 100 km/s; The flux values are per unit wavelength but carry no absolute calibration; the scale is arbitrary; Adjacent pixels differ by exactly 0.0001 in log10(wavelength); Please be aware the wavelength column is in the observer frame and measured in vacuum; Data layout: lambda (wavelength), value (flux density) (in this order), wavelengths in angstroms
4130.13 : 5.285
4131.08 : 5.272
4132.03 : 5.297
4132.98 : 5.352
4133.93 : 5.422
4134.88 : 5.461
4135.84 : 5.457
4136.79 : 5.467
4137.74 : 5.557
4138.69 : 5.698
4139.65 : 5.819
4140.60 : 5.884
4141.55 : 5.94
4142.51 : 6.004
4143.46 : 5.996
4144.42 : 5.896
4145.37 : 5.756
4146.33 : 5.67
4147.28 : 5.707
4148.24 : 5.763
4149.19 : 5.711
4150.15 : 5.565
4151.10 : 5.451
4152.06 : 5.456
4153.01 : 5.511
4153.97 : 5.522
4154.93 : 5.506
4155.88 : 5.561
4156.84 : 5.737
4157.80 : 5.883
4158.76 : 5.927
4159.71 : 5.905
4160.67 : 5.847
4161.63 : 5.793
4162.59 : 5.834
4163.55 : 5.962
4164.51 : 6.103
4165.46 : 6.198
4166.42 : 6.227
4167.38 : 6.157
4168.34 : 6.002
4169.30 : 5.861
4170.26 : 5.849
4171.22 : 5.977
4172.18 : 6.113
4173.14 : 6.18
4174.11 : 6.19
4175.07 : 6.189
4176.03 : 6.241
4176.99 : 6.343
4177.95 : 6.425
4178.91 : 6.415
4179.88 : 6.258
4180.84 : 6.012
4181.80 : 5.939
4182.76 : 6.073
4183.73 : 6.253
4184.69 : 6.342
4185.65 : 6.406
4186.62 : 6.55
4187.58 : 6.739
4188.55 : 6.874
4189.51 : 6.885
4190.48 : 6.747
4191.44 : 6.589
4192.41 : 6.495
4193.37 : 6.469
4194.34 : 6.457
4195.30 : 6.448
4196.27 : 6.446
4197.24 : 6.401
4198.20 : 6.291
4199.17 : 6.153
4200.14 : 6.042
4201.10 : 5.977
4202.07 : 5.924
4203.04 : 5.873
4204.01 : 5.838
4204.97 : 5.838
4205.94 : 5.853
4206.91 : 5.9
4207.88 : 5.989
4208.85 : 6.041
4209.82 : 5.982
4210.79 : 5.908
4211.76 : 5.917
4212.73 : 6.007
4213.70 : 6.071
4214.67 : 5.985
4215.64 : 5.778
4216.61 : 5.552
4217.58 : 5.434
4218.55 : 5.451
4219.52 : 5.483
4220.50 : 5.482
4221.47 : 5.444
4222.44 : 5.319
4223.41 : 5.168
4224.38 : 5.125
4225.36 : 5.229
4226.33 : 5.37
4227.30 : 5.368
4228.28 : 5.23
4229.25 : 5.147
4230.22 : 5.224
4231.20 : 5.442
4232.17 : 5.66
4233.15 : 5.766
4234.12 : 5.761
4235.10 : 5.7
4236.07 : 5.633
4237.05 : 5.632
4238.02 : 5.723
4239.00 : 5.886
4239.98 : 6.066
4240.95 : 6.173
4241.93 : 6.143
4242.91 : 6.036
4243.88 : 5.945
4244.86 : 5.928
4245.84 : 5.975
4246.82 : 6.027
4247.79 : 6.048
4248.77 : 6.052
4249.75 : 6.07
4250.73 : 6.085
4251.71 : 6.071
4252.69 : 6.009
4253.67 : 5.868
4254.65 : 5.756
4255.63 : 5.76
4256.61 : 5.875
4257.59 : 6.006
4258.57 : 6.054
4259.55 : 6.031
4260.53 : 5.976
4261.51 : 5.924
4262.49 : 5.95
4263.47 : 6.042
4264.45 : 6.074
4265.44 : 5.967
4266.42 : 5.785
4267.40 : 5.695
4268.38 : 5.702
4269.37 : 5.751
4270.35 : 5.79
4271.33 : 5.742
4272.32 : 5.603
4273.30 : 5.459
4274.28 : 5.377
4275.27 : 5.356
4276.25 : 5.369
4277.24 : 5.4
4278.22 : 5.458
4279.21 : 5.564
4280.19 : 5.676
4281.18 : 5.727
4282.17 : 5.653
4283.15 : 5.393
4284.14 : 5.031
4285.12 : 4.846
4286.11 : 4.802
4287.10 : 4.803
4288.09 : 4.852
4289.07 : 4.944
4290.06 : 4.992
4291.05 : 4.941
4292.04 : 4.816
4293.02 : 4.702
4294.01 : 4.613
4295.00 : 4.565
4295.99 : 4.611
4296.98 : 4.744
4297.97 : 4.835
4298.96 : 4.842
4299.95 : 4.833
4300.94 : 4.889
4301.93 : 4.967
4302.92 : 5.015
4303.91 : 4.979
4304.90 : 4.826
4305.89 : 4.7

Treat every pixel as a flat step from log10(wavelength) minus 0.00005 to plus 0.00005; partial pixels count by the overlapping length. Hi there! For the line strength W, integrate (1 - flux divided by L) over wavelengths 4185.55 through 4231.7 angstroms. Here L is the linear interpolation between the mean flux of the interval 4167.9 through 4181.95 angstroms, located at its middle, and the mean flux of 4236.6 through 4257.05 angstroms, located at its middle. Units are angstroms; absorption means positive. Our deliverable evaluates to 1.1 angstroms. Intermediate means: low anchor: 6.14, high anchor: 5.96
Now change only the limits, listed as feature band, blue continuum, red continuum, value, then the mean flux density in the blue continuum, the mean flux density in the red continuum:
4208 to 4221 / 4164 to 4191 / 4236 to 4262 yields 0.70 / 6.27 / 5.96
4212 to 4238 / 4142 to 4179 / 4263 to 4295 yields 0.38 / 5.9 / 5.36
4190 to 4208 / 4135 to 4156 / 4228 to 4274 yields -1.39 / 5.68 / 5.84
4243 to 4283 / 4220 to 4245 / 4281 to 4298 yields -4.40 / 5.6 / 4.93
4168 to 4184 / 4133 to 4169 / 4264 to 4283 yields -1.12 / 5.76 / 5.63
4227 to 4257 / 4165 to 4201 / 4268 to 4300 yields -0.91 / 6.3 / 5.18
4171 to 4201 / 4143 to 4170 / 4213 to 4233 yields -3.72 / 5.8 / 5.46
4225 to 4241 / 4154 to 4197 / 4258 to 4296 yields 0.49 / 6.19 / 5.42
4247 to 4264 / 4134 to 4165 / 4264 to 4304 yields -2.06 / 5.73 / 5.22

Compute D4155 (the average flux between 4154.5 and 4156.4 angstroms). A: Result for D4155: 5.55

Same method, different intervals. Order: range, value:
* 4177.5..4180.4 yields 6.35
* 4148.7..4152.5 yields 5.55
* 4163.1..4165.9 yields 6.1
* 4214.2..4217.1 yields 5.77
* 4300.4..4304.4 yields 4.96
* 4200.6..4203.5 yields 5.93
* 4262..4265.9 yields 6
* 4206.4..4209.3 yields 5.97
